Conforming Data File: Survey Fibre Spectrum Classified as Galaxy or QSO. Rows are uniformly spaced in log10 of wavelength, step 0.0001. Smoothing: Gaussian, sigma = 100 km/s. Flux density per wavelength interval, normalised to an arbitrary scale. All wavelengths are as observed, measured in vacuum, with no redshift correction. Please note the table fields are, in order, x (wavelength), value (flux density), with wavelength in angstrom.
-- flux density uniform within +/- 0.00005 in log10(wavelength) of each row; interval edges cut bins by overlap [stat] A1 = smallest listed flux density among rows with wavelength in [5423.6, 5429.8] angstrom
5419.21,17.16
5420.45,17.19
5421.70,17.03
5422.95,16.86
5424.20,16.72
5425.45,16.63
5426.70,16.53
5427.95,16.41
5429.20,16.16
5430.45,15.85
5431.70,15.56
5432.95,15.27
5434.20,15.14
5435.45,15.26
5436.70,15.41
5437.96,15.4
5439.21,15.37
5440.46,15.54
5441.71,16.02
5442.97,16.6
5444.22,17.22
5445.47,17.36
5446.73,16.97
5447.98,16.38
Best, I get 16.16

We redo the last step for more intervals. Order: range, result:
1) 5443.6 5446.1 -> 17.22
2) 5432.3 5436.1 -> 15.14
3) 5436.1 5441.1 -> 15.37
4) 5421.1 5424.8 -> 16.72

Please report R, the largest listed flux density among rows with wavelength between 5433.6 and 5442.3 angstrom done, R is 16.02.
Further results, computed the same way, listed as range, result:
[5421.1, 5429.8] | 17.03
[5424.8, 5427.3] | 16.63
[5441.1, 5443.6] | 16.6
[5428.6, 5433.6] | 16.16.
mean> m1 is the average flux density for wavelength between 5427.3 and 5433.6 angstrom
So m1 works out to 15.9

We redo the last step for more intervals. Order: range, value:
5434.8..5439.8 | 15.4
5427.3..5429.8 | 16.3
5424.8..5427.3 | 16.6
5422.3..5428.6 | 16.6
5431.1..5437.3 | 15.3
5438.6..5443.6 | 15.9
